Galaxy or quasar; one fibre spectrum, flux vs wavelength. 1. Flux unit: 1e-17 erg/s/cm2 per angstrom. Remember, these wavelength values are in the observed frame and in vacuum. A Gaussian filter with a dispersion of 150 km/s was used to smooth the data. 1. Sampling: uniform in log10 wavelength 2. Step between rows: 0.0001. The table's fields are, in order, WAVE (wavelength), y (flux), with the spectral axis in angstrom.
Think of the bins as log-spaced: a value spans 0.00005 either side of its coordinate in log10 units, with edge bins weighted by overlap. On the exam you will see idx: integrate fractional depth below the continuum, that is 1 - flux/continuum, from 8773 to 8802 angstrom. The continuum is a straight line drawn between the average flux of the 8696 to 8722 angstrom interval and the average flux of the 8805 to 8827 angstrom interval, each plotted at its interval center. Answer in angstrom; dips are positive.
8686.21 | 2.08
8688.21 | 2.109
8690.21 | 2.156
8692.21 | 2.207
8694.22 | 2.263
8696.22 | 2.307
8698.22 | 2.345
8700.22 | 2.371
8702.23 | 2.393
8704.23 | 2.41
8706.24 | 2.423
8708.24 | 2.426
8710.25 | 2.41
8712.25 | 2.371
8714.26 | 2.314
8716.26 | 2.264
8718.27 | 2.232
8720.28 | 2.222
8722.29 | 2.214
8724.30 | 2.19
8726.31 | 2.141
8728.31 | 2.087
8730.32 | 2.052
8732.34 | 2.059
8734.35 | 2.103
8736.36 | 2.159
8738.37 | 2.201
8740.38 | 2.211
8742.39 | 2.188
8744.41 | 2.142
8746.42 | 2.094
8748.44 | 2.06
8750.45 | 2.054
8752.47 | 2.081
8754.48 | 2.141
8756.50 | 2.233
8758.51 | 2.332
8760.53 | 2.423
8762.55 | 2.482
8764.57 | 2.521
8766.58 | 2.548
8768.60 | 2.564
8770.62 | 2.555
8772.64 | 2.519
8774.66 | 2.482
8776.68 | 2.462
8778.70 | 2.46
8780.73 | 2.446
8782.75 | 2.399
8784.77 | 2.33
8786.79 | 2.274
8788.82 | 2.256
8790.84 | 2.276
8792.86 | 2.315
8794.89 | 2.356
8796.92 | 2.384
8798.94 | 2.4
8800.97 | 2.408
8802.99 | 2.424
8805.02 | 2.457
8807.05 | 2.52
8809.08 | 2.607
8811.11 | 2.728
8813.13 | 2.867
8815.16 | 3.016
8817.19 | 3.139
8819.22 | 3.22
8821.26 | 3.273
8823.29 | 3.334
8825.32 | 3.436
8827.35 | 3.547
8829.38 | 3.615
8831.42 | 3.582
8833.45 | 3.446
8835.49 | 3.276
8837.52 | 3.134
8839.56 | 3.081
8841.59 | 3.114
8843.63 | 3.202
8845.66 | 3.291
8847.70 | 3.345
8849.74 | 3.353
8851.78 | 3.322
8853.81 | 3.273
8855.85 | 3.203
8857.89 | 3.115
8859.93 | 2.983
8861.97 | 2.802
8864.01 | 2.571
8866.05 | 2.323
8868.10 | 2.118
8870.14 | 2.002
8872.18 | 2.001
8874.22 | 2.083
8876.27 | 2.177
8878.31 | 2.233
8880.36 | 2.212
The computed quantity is 4.6 angstrom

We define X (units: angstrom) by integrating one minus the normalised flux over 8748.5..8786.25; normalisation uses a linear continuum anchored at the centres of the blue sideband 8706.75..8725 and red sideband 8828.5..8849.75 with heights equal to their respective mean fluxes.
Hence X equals 4.72 angstrom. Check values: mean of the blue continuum 2.3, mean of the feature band 2.38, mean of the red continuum 3.31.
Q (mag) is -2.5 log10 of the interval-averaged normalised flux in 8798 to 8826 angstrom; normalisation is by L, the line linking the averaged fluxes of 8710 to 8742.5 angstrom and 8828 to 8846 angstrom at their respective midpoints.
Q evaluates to 0.08 mag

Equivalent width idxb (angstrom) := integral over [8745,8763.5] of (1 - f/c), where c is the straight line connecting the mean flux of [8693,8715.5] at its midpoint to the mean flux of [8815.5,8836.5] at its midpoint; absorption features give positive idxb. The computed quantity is 3.8 angstrom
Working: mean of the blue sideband 2.36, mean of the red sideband 3.37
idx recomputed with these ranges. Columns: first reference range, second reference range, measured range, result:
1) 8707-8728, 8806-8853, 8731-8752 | 2.9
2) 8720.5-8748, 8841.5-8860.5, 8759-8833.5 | 1.0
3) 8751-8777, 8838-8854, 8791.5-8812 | 2.5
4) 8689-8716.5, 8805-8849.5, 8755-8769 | 1.6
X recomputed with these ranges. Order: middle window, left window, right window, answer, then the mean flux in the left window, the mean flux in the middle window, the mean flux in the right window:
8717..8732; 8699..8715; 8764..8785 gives 1.58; 2.39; 2.16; 2.49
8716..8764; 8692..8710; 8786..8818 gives 4.72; 2.36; 2.18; 2.52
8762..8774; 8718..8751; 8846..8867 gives -0.73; 2.14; 2.53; 3.04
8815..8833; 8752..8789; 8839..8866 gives -3.22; 2.4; 3.37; 3.1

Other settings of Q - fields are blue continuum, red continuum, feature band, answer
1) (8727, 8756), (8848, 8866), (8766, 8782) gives -0.05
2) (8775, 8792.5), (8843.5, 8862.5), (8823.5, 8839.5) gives -0.16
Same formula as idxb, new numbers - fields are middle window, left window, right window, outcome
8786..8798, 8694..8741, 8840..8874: 1.2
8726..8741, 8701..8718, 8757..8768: 1.8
